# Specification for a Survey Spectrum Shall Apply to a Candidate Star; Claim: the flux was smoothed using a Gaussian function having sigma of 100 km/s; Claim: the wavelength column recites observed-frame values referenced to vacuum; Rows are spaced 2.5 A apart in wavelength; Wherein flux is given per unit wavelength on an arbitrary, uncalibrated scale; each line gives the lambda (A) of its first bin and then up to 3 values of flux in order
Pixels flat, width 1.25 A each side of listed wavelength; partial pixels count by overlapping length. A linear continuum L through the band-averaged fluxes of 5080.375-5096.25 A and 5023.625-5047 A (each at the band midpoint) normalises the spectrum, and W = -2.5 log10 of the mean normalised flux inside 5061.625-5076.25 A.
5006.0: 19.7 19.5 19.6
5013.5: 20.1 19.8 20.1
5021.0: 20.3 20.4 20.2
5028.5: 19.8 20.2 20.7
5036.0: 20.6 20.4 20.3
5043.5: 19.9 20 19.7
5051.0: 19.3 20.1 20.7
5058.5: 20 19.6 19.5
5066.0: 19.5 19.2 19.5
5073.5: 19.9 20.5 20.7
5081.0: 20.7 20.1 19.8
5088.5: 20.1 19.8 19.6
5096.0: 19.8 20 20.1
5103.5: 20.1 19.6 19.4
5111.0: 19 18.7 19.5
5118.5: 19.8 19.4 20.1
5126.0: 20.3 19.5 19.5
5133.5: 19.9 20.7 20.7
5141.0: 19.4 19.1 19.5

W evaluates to 0.02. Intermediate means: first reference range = 20.2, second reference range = 20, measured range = 19.6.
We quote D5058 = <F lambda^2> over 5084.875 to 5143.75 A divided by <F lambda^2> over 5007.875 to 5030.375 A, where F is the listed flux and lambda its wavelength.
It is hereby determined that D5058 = 1.03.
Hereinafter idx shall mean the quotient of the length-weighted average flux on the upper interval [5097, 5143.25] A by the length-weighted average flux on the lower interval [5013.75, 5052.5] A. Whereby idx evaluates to 0.98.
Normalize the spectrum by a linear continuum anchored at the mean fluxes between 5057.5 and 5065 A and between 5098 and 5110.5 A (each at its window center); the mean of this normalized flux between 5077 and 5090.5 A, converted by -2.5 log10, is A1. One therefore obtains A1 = -0.03 mag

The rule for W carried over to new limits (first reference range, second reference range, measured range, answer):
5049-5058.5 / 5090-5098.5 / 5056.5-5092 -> 0.00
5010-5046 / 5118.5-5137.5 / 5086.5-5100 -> 0.01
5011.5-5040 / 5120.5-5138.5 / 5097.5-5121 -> 0.03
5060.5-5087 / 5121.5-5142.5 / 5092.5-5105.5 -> 0.00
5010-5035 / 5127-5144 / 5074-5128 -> 0.00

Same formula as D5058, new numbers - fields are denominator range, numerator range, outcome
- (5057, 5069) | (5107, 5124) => 1.01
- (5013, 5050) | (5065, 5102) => 1.01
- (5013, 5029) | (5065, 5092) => 1.02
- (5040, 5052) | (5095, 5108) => 1.02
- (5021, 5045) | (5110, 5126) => 0.99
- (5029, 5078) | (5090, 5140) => 1.01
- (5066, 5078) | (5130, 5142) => 1.04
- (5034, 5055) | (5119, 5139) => 1.03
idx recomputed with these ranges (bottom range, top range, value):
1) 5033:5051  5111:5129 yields 0.97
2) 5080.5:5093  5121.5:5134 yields 0.99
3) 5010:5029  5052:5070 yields 0.99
